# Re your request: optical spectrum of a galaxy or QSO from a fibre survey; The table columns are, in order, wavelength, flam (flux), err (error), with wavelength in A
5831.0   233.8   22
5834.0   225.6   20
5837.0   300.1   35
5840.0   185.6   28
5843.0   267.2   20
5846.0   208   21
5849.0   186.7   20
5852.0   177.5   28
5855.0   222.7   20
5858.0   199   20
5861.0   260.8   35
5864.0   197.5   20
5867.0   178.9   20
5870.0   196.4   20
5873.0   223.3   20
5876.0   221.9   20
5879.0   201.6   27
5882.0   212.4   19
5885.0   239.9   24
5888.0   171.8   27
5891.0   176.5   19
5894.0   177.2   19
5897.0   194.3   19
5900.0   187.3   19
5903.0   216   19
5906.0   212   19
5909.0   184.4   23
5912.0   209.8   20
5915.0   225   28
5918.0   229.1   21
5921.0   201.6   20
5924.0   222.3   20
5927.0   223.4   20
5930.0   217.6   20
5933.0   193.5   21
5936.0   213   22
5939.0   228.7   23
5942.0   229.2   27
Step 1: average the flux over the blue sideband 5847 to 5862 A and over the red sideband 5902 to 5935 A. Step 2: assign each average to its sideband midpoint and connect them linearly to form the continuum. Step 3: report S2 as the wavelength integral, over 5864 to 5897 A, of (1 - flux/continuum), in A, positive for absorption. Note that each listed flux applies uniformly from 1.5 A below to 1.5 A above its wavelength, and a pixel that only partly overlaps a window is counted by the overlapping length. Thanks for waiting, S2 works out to 1.5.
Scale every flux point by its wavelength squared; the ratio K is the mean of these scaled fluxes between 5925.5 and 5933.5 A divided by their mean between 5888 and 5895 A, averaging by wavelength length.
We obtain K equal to 1.2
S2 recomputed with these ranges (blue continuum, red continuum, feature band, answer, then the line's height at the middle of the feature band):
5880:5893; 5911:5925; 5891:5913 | 1.4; 208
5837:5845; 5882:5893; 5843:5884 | 1.7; 219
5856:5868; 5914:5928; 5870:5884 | 0.0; 213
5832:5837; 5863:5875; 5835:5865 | 0.8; 227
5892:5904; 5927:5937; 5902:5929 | -1.7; 201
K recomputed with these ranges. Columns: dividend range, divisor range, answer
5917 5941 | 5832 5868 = 1.02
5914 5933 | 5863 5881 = 1.09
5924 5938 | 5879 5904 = 1.10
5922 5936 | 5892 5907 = 1.10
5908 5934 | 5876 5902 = 1.09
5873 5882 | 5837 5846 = 0.92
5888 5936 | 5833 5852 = 0.93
